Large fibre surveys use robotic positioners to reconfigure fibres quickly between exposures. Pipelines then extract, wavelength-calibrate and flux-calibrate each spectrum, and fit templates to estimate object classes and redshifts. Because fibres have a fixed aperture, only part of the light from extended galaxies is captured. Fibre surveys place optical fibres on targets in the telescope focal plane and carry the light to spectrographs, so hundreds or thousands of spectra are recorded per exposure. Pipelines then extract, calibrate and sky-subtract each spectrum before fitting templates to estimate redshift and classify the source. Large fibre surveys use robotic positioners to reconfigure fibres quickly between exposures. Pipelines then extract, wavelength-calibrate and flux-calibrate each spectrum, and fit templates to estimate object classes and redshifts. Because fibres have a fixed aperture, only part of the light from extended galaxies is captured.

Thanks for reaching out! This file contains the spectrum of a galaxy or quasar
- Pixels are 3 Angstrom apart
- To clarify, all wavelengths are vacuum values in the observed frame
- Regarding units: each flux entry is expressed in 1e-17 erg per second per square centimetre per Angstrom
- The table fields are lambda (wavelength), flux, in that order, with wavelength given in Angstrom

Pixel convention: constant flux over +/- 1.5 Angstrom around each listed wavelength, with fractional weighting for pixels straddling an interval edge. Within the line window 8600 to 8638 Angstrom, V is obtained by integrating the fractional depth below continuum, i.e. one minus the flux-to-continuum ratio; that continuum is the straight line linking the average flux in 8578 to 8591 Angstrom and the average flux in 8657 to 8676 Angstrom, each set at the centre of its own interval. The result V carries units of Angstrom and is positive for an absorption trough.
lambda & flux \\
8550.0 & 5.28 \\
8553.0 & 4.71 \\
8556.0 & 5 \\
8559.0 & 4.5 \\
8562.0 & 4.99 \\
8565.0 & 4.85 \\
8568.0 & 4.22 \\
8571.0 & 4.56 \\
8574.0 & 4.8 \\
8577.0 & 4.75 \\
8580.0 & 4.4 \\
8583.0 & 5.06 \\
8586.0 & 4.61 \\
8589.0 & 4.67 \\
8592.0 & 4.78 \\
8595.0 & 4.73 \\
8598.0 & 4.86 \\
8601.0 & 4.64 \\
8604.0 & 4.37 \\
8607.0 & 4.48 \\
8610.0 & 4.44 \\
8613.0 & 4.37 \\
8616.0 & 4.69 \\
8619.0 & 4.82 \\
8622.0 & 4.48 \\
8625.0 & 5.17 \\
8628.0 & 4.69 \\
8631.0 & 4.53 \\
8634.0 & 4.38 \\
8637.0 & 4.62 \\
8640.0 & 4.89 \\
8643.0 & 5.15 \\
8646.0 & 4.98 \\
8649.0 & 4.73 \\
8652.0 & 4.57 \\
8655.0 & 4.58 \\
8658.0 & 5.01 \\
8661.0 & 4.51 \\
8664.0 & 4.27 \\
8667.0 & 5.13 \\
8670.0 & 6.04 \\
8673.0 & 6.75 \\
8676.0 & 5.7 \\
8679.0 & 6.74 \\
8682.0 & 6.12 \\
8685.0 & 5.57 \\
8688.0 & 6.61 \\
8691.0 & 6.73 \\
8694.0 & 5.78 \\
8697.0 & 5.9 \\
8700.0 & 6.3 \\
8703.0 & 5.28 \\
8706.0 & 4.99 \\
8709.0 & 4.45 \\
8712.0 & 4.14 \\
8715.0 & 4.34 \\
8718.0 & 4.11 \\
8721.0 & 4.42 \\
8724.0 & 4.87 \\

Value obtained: 2.8 Angstrom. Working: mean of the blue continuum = 4.69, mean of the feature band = 4.59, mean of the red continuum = 5.33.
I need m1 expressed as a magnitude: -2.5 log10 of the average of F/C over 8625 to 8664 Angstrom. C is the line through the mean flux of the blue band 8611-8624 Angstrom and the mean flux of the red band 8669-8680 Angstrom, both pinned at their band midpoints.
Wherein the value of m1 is 0.143 mag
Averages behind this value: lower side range 4.61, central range 4.72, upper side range 6.3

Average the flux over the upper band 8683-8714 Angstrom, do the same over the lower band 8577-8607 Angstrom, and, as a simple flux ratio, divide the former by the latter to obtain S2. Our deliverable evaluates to 1.2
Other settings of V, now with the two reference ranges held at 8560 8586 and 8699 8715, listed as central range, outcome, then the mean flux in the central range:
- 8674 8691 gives -4.6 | 6.22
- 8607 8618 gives 0.6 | 4.51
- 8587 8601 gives 0.0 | 4.74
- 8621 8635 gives 0.4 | 4.67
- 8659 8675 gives -1.6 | 5.34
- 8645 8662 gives 0.4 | 4.73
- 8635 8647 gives -0.2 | 4.89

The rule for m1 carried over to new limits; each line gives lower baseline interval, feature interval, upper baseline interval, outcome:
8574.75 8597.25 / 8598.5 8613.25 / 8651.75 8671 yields 0.06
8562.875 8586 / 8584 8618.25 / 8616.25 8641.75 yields 0.02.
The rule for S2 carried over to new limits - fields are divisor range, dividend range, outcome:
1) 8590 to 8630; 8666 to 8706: 1.29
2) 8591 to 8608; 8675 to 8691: 1.34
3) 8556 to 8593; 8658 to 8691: 1.23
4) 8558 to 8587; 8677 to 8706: 1.29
